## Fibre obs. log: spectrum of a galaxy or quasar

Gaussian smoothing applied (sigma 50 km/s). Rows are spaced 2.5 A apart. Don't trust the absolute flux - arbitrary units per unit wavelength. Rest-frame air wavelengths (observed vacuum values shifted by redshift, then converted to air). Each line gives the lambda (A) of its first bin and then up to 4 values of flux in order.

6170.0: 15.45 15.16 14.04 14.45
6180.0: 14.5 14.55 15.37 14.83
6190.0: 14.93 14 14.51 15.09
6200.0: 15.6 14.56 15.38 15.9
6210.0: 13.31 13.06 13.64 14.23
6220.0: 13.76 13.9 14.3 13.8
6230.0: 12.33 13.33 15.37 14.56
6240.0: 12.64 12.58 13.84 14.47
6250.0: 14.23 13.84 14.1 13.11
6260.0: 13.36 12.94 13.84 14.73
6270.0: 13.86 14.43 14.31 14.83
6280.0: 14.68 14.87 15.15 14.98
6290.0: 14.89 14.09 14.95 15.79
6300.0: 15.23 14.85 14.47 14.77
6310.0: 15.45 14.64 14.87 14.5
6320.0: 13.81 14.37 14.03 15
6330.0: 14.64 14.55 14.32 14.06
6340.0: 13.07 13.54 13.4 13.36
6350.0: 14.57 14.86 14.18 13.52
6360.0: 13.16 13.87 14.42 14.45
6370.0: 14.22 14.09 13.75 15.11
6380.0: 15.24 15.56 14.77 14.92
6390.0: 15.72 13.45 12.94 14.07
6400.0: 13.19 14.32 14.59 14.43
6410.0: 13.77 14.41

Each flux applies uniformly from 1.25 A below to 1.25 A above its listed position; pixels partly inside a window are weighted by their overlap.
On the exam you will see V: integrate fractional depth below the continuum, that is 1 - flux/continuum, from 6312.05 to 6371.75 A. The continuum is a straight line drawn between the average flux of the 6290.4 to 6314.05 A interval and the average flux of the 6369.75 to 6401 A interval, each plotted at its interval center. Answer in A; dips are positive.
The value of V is 2.18 A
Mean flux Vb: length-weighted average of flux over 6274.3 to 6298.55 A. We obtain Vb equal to 14.9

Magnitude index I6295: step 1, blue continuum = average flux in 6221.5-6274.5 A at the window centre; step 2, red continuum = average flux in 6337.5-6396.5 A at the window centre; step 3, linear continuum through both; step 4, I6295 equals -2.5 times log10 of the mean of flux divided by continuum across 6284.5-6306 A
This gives -0.07 mag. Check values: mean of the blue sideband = 13.8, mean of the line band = 14.9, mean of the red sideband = 14.2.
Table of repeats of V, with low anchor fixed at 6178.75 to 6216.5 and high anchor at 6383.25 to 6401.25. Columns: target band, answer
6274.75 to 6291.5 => -0.47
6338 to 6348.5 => 0.66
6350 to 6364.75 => 0.27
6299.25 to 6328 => -0.57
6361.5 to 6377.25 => 0.04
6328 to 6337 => -0.12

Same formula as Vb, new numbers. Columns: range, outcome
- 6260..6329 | 14.6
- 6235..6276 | 13.8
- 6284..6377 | 14.4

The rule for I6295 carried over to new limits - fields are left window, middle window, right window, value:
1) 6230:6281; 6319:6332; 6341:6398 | -0.02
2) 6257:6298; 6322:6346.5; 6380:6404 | 0.02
